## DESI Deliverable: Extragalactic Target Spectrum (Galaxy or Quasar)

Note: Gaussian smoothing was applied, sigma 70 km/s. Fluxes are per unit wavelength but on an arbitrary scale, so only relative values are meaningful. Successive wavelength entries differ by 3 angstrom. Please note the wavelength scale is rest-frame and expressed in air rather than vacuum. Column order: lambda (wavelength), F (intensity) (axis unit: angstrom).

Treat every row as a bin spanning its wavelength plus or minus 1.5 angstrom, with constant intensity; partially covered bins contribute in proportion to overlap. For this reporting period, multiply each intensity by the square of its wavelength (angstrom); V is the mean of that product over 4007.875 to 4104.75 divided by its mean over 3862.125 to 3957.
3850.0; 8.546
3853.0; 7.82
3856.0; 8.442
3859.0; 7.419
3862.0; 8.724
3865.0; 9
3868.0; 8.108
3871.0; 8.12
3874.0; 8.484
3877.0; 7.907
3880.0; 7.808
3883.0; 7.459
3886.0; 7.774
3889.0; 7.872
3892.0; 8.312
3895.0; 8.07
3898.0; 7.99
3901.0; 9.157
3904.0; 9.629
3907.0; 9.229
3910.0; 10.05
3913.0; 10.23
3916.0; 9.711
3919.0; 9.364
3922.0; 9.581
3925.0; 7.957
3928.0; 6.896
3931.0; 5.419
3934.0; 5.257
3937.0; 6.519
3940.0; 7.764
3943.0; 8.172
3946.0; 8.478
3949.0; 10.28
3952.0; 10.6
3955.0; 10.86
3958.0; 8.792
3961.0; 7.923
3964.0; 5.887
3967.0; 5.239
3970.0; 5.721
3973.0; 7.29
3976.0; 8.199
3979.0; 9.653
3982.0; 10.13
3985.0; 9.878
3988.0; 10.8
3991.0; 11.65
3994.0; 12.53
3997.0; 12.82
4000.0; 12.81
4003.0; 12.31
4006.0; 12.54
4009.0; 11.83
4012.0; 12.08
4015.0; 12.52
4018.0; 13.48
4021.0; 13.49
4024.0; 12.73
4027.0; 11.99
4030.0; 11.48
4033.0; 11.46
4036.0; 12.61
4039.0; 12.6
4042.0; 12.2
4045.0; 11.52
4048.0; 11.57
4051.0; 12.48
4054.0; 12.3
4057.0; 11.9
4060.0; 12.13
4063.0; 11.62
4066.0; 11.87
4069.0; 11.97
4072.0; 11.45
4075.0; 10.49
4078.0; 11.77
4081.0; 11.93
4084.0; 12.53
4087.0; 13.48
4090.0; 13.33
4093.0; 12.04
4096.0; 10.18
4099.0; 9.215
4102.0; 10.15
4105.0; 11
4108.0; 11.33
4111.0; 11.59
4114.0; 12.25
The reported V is 1.5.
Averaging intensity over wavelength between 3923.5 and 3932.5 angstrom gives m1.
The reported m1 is 6.76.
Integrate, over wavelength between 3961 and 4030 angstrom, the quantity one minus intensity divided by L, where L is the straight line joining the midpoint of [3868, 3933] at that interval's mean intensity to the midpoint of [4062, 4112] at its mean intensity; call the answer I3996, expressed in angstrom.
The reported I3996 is -4.2 angstrom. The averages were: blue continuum 8.4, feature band 10.7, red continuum 11.5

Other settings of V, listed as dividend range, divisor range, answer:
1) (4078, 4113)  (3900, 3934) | 1.46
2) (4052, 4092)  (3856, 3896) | 1.65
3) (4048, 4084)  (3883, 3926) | 1.44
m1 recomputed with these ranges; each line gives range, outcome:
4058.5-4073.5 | 11.8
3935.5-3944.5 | 7.49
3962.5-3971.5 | 5.62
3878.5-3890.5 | 7.73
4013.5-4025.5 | 13.1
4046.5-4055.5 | 12.1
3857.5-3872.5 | 8.27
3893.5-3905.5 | 8.71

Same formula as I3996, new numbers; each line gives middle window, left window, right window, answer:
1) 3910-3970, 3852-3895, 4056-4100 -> 7.2 angstrom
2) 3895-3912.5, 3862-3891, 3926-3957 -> -2.4 angstrom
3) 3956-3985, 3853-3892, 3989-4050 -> 8.2 angstrom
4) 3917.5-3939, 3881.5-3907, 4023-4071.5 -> 4.3 angstrom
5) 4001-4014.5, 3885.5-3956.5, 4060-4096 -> -2.3 angstrom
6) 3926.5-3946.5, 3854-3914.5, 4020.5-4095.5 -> 5.7 angstrom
